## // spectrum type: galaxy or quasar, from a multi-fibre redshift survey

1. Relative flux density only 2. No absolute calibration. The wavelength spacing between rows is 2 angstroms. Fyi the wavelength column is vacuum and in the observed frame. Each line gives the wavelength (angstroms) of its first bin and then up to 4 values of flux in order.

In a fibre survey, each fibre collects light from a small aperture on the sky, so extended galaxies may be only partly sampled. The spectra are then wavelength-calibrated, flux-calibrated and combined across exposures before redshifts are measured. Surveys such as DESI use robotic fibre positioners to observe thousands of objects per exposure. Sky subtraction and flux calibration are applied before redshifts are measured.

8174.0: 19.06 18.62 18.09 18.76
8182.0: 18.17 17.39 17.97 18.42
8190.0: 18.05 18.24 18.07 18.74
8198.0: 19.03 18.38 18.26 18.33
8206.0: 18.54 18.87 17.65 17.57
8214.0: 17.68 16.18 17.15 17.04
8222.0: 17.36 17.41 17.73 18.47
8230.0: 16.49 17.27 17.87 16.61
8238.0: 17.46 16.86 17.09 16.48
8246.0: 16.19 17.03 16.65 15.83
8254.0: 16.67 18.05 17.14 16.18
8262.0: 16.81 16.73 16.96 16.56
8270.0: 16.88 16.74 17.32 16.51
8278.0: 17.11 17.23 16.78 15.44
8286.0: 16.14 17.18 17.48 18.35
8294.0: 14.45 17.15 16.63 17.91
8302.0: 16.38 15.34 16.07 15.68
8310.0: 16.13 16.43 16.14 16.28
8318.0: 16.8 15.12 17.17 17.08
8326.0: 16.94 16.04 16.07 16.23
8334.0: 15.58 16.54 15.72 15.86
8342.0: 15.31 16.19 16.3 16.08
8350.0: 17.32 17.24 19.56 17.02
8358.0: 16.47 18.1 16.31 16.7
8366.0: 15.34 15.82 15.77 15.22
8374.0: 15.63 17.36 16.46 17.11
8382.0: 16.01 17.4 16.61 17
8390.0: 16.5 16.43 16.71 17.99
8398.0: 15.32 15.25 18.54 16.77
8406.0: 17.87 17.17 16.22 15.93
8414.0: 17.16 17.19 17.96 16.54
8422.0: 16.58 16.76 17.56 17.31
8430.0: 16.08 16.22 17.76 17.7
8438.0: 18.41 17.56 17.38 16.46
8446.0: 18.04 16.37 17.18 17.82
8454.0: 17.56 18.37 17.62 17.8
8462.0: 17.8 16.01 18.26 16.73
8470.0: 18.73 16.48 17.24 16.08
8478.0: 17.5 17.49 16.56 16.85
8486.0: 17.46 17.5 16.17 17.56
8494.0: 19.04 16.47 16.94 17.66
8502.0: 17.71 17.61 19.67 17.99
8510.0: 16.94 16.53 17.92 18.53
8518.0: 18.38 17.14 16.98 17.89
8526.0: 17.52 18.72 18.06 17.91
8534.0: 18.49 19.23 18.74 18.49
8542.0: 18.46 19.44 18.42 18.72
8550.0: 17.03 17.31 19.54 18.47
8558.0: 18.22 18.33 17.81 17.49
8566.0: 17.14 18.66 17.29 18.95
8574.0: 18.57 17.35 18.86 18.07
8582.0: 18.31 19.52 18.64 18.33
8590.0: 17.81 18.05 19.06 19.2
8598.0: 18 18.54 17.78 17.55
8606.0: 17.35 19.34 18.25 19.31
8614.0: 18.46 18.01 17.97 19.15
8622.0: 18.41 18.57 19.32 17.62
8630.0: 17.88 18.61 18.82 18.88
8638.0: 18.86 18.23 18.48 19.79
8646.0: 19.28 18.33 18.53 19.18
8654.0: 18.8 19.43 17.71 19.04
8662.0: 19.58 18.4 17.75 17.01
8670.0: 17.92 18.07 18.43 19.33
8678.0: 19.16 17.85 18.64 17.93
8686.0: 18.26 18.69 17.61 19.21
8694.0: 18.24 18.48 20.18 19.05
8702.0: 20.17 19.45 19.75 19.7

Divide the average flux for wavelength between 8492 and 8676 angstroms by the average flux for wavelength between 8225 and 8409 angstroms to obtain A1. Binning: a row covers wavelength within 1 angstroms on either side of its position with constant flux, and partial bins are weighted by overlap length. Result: 1.1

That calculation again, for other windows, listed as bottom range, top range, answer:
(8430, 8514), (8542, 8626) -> 1.05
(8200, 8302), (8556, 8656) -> 1.08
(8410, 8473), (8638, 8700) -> 1.08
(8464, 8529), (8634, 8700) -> 1.06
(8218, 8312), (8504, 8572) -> 1.08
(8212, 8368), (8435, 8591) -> 1.07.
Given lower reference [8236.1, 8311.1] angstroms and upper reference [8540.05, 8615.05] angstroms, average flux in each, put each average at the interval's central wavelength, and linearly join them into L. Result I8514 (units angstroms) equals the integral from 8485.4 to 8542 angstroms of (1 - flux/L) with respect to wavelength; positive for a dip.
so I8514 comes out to 0.4 angstroms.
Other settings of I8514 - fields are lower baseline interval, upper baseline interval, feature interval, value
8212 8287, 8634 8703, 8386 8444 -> 2.09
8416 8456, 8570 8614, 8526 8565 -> -0.62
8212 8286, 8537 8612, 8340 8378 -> 1.93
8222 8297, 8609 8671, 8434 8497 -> 1.55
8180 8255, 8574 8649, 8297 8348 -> 4.51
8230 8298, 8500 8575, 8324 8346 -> 1.34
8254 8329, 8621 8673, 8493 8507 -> -0.09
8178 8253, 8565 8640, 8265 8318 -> 3.49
